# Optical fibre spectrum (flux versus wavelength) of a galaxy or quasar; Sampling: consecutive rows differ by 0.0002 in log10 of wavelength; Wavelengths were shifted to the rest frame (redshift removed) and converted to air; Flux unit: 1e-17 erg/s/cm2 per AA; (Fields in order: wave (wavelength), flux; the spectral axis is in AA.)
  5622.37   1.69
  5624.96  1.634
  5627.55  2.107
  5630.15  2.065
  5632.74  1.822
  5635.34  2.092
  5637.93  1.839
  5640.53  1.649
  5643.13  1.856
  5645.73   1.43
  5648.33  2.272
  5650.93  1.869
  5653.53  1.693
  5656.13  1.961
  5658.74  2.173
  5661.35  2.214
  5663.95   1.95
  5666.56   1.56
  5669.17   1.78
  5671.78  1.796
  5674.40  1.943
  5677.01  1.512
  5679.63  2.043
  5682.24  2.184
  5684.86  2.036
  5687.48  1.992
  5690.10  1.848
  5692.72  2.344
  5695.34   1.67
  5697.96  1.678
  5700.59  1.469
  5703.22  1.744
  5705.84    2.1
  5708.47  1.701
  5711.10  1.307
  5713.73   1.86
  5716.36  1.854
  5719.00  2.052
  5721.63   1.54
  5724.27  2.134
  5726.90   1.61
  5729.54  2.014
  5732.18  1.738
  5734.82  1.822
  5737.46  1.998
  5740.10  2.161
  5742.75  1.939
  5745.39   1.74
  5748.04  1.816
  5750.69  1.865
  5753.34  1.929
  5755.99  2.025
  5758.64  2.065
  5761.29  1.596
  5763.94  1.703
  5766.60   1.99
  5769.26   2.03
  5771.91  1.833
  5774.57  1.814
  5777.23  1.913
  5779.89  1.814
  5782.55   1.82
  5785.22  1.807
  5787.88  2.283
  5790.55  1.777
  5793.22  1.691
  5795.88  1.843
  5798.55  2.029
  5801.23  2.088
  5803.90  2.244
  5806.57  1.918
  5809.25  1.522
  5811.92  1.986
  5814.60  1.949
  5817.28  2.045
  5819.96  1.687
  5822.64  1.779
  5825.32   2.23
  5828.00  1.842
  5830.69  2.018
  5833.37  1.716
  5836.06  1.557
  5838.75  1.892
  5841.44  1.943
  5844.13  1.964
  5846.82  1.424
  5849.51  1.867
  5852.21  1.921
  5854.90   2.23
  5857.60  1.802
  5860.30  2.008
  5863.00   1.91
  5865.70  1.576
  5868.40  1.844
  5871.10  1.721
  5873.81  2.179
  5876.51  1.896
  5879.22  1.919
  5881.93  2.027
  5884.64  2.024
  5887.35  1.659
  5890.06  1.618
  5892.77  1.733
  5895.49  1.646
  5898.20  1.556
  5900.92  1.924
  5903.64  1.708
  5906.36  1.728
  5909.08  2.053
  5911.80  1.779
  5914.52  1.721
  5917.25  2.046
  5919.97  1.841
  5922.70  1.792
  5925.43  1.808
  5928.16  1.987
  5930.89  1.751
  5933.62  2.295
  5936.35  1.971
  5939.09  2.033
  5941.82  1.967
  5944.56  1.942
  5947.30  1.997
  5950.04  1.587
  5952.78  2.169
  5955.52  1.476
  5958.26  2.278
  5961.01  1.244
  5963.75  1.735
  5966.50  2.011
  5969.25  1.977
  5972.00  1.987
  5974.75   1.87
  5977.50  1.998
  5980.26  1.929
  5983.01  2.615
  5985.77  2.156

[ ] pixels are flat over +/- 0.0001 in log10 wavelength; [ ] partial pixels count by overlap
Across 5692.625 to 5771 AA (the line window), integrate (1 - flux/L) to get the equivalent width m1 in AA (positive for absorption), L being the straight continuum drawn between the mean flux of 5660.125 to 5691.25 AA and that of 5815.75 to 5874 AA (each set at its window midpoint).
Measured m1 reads 2.0 AA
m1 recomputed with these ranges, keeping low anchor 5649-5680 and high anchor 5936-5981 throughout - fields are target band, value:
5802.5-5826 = -0.5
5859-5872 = 0.5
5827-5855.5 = 0.6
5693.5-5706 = 1.0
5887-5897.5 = 1.3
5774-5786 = 0.3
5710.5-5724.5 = 0.7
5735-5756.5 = -0.5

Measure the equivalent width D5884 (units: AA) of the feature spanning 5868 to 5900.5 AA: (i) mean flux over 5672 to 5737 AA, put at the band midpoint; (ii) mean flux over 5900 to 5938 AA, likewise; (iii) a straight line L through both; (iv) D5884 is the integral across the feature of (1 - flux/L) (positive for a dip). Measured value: 1.0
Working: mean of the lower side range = 1.84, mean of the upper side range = 1.89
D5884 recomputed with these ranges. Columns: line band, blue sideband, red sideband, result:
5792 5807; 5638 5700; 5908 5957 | -0.6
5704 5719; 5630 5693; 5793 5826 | 1.0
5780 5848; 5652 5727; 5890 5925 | -2.4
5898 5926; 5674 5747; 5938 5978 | 0.8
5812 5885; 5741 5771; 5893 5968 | -0.8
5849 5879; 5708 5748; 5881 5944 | -0.9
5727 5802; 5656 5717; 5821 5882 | -0.9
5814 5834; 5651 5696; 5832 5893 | -0.5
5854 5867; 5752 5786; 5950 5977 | -0.2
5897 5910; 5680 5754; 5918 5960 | 0.8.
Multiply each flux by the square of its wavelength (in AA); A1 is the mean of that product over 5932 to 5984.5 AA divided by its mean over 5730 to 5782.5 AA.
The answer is 1.11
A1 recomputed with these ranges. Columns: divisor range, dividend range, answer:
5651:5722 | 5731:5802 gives 1.05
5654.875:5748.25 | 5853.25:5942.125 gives 1.07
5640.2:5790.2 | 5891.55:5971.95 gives 1.07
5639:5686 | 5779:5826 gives 1.07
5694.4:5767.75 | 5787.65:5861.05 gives 1.07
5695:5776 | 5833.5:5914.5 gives 1.04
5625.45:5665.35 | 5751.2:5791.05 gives 1.03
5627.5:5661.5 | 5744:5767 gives 1.01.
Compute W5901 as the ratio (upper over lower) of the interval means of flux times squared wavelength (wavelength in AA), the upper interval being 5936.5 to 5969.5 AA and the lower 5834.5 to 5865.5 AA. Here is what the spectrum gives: 1.0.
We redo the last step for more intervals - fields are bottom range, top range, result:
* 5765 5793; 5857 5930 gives 1.01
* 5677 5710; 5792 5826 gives 1.06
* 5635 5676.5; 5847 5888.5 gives 1.09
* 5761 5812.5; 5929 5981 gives 1.07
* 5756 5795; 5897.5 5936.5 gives 1.05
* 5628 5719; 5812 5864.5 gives 1.07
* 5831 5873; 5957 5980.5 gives 1.07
